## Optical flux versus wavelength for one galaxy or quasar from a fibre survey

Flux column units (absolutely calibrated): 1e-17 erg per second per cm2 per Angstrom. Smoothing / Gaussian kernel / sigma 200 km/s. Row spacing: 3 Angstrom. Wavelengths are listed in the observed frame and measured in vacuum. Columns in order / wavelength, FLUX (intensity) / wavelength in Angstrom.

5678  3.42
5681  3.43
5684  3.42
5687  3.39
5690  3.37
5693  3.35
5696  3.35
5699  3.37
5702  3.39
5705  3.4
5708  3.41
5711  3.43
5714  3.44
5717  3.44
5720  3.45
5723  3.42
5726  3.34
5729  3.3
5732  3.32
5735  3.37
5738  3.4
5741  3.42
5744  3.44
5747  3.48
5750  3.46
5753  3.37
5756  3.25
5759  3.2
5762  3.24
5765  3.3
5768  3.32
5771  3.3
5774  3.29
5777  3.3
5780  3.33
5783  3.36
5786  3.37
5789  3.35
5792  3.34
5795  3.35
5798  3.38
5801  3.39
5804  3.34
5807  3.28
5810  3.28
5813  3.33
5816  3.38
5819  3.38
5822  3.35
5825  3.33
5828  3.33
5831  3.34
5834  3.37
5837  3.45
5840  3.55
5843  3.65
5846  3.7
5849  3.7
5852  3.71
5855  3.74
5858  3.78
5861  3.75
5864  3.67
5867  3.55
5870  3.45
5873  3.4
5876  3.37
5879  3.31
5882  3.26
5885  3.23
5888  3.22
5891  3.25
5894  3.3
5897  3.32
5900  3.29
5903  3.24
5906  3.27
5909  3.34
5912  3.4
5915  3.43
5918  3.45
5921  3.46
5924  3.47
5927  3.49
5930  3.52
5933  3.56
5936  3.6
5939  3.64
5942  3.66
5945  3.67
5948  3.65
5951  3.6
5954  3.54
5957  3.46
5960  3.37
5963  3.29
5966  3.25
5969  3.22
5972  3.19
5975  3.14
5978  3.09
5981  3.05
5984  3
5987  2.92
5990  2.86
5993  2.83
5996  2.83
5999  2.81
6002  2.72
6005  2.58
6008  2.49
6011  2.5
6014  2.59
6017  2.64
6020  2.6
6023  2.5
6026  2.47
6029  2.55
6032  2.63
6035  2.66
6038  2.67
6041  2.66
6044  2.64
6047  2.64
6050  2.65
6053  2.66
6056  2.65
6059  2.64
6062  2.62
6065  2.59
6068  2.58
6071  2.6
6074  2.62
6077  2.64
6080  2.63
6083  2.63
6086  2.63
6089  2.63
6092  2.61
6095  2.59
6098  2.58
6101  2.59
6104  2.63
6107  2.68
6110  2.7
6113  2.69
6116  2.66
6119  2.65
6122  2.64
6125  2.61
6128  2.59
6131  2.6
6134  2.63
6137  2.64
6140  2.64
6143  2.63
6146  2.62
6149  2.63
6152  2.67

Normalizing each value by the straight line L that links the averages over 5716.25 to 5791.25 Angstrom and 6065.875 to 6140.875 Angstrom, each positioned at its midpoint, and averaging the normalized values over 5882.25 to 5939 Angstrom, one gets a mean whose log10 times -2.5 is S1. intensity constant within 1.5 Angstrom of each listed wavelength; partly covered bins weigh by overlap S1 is -0.12 mag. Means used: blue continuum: 3.35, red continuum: 2.63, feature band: 3.38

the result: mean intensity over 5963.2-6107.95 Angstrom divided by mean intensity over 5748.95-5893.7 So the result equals 0.8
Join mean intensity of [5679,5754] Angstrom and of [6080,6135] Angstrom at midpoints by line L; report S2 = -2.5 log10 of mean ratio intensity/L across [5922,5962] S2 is -0.20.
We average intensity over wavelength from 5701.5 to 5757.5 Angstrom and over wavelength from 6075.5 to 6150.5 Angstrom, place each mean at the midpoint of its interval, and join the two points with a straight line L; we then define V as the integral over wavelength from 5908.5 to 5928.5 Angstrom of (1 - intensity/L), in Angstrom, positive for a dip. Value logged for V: -2.8 Angstrom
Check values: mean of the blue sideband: 3.4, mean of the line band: 3.44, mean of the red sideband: 2.63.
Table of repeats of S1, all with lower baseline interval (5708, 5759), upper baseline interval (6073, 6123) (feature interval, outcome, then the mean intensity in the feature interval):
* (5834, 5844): -0.113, 3.52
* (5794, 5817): -0.033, 3.34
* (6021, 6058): 0.057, 2.62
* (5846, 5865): -0.186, 3.72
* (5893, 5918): -0.102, 3.33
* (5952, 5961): -0.184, 3.47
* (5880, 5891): -0.057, 3.24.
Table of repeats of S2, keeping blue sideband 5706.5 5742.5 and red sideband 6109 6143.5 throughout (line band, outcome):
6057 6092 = 0.05 mag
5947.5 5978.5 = -0.14 mag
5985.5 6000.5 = 0.02 mag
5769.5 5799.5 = -0.02 mag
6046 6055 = 0.05 mag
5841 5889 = -0.13 mag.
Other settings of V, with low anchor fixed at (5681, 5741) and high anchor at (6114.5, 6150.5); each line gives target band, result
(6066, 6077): 0.5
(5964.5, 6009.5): -0.6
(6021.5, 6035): 1.3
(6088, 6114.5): 0.5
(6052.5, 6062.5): 0.4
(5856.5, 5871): -2.5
